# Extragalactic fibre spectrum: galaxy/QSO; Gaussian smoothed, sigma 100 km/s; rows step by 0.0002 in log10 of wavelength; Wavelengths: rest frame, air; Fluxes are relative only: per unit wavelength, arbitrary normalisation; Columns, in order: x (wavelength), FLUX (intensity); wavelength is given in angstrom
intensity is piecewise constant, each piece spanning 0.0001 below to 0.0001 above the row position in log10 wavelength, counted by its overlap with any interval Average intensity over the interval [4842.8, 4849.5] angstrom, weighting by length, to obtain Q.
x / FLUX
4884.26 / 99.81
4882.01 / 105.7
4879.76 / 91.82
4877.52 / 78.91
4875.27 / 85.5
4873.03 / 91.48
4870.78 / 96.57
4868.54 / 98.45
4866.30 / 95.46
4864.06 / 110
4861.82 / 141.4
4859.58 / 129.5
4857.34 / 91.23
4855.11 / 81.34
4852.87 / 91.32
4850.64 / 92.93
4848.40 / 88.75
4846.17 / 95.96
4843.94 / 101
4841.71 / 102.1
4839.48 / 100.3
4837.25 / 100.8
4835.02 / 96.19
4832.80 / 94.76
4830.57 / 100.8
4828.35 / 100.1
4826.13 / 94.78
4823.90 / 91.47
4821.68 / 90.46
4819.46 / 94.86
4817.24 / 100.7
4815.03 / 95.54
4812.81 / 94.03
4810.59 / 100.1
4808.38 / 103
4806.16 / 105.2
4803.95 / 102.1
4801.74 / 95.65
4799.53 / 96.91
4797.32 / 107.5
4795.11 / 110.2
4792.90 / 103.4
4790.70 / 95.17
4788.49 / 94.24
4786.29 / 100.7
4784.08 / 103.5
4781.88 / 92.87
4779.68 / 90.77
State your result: 95.3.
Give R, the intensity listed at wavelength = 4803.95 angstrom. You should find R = 102.1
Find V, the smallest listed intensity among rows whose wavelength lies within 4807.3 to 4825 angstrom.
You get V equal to 90.46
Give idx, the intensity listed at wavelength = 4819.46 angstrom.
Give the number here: 94.86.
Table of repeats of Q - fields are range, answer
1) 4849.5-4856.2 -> 88.5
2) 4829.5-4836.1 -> 97.2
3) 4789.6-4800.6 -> 103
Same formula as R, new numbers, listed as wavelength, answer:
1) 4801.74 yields 95.65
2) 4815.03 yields 95.54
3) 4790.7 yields 95.17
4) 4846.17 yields 95.96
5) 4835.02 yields 96.19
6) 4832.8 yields 94.76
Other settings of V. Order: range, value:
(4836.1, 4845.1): 100.3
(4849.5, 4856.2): 81.34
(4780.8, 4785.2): 92.87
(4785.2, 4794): 94.24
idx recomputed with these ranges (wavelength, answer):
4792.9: 103.4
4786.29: 100.7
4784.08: 103.5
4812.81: 94.03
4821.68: 90.46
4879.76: 91.82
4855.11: 81.34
